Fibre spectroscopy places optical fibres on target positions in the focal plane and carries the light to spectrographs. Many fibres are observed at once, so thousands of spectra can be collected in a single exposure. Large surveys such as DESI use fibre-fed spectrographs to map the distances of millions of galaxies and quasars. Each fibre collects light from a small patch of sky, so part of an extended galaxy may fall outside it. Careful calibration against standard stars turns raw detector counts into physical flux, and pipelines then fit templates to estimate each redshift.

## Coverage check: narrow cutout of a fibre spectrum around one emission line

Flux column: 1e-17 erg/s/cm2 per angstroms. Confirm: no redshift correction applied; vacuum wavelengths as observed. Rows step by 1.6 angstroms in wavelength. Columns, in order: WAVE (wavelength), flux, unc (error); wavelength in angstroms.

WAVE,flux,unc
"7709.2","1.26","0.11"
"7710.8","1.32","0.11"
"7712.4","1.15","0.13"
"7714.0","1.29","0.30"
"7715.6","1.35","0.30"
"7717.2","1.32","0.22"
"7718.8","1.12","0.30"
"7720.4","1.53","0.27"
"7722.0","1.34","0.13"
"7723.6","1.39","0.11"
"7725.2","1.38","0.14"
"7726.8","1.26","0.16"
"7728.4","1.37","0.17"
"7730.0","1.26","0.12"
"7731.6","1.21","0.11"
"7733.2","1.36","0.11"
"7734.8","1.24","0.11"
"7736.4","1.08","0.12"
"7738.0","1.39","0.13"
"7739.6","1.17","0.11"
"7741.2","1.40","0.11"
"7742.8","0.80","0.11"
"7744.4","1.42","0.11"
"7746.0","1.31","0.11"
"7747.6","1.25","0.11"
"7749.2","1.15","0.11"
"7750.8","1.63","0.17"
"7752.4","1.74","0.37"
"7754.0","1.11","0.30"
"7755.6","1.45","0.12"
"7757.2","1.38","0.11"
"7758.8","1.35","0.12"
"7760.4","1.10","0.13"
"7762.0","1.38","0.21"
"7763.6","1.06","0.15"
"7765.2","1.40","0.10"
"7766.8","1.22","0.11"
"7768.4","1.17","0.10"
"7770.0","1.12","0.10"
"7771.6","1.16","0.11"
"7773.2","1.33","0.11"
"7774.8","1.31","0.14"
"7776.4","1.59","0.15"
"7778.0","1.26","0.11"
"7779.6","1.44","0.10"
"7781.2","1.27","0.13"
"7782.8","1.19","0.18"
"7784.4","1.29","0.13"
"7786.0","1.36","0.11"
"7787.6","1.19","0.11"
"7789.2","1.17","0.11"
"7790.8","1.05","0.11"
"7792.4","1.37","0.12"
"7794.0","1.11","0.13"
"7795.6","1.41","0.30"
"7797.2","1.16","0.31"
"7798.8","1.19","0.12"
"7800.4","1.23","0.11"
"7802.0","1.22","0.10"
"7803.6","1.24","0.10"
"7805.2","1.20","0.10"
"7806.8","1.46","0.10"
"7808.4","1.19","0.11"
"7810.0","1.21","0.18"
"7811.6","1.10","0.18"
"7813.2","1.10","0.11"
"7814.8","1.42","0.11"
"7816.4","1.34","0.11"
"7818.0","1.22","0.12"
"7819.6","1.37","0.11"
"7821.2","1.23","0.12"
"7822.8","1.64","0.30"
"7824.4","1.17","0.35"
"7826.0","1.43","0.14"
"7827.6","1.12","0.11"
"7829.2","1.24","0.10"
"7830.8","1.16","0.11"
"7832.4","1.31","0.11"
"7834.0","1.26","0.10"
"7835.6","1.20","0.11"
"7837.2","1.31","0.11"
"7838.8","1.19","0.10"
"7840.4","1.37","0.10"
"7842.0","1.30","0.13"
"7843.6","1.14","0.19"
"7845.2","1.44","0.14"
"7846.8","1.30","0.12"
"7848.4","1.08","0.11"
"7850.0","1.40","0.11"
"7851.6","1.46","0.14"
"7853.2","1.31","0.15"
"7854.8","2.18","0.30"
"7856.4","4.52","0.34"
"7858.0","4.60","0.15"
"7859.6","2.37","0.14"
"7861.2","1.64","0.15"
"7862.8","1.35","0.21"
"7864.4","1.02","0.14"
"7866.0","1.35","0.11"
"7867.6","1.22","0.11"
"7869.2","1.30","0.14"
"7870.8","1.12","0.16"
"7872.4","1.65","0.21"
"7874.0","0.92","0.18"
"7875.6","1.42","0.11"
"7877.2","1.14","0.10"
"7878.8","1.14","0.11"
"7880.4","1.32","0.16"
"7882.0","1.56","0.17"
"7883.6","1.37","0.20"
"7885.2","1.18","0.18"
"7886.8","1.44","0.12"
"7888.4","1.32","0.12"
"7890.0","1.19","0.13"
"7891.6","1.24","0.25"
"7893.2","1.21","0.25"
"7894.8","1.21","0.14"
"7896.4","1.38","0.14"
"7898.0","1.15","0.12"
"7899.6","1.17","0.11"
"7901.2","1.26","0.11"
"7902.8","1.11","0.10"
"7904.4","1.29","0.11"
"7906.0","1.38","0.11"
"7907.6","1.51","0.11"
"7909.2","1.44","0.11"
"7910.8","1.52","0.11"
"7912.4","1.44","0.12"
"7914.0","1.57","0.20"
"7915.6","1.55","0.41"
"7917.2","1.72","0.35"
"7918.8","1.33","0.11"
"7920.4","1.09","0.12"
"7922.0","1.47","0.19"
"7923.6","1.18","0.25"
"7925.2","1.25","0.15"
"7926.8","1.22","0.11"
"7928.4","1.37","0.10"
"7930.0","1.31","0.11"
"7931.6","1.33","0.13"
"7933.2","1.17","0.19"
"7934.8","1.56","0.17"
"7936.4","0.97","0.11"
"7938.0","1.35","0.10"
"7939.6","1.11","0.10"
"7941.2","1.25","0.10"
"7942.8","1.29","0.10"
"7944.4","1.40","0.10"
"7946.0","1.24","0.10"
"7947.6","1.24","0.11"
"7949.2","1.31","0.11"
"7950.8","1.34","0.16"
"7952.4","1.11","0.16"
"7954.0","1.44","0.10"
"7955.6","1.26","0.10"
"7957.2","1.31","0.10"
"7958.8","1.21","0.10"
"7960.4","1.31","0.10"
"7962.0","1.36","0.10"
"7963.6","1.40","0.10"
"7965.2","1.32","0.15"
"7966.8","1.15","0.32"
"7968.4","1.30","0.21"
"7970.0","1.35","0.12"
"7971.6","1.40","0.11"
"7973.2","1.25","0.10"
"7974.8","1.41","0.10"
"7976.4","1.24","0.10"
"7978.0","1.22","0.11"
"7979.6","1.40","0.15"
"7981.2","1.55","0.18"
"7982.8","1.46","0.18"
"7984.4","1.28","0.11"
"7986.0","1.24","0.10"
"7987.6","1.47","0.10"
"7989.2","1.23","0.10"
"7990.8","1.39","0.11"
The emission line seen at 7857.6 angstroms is H-beta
